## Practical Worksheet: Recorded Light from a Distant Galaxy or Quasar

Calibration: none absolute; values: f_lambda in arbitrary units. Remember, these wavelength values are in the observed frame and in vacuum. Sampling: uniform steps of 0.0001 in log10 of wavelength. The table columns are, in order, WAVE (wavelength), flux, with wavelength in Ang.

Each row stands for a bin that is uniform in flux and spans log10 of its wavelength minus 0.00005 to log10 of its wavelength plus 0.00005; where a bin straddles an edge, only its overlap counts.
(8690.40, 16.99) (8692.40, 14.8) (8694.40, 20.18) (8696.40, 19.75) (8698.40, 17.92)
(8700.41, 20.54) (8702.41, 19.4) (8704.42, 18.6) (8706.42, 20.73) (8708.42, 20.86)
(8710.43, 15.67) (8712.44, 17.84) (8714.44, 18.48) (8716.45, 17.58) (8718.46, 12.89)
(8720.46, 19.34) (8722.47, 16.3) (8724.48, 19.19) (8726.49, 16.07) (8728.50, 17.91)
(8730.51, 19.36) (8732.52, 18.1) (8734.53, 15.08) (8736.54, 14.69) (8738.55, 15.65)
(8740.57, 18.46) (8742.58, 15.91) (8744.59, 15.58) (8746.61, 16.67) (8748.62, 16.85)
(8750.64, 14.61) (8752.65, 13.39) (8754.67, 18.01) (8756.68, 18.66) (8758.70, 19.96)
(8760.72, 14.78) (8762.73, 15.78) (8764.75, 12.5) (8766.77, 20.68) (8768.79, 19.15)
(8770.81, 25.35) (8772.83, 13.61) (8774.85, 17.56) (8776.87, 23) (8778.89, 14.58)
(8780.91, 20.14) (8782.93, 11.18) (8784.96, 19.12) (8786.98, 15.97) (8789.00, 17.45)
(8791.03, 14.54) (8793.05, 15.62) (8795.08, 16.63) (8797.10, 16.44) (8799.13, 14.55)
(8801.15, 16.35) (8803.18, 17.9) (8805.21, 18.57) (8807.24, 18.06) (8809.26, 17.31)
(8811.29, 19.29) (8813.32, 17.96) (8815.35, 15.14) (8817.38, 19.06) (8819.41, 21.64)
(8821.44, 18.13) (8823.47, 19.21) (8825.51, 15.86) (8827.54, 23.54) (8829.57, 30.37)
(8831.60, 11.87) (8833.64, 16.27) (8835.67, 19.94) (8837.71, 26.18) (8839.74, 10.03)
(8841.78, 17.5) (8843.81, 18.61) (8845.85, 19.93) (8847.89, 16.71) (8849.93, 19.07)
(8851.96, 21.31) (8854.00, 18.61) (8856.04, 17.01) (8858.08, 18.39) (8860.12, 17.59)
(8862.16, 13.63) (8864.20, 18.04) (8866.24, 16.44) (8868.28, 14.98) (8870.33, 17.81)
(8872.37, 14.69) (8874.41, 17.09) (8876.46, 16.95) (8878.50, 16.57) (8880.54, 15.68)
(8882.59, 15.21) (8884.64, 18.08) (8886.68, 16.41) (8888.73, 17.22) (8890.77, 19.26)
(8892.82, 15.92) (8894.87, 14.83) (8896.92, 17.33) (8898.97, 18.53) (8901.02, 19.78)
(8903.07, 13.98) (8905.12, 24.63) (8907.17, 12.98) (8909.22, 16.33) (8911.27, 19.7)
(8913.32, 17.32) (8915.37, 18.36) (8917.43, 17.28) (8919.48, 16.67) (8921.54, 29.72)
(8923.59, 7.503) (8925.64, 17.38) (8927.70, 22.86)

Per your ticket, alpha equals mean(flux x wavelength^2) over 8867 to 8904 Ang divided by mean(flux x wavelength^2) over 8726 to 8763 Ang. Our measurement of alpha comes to 1.0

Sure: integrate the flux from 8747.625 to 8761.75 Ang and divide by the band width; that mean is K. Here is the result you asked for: 16.6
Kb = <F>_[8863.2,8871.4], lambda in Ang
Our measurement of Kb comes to 16.8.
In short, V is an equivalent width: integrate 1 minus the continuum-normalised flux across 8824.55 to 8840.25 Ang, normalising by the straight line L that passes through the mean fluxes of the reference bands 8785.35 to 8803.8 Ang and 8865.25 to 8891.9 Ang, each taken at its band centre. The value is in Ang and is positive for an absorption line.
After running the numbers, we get -3.0 Ang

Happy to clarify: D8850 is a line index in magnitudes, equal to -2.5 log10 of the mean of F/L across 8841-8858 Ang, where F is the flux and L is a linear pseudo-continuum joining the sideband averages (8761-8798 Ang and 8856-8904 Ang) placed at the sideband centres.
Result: -0.107 mag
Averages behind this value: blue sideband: 17.1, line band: 18.6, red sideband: 16.7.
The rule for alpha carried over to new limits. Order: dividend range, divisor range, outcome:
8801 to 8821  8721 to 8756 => 1.11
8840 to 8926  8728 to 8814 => 1.04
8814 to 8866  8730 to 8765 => 1.15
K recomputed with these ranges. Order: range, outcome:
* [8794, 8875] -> 17.9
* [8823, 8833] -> 20.1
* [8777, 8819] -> 17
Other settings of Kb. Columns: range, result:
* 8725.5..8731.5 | 17.8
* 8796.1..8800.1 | 15.5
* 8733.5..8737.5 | 14.9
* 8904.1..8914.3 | 18.2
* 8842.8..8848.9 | 18.4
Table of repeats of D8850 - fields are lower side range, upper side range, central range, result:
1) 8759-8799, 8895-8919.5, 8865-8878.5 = 0.07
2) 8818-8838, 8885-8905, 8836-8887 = 0.08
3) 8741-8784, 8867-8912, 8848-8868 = -0.04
